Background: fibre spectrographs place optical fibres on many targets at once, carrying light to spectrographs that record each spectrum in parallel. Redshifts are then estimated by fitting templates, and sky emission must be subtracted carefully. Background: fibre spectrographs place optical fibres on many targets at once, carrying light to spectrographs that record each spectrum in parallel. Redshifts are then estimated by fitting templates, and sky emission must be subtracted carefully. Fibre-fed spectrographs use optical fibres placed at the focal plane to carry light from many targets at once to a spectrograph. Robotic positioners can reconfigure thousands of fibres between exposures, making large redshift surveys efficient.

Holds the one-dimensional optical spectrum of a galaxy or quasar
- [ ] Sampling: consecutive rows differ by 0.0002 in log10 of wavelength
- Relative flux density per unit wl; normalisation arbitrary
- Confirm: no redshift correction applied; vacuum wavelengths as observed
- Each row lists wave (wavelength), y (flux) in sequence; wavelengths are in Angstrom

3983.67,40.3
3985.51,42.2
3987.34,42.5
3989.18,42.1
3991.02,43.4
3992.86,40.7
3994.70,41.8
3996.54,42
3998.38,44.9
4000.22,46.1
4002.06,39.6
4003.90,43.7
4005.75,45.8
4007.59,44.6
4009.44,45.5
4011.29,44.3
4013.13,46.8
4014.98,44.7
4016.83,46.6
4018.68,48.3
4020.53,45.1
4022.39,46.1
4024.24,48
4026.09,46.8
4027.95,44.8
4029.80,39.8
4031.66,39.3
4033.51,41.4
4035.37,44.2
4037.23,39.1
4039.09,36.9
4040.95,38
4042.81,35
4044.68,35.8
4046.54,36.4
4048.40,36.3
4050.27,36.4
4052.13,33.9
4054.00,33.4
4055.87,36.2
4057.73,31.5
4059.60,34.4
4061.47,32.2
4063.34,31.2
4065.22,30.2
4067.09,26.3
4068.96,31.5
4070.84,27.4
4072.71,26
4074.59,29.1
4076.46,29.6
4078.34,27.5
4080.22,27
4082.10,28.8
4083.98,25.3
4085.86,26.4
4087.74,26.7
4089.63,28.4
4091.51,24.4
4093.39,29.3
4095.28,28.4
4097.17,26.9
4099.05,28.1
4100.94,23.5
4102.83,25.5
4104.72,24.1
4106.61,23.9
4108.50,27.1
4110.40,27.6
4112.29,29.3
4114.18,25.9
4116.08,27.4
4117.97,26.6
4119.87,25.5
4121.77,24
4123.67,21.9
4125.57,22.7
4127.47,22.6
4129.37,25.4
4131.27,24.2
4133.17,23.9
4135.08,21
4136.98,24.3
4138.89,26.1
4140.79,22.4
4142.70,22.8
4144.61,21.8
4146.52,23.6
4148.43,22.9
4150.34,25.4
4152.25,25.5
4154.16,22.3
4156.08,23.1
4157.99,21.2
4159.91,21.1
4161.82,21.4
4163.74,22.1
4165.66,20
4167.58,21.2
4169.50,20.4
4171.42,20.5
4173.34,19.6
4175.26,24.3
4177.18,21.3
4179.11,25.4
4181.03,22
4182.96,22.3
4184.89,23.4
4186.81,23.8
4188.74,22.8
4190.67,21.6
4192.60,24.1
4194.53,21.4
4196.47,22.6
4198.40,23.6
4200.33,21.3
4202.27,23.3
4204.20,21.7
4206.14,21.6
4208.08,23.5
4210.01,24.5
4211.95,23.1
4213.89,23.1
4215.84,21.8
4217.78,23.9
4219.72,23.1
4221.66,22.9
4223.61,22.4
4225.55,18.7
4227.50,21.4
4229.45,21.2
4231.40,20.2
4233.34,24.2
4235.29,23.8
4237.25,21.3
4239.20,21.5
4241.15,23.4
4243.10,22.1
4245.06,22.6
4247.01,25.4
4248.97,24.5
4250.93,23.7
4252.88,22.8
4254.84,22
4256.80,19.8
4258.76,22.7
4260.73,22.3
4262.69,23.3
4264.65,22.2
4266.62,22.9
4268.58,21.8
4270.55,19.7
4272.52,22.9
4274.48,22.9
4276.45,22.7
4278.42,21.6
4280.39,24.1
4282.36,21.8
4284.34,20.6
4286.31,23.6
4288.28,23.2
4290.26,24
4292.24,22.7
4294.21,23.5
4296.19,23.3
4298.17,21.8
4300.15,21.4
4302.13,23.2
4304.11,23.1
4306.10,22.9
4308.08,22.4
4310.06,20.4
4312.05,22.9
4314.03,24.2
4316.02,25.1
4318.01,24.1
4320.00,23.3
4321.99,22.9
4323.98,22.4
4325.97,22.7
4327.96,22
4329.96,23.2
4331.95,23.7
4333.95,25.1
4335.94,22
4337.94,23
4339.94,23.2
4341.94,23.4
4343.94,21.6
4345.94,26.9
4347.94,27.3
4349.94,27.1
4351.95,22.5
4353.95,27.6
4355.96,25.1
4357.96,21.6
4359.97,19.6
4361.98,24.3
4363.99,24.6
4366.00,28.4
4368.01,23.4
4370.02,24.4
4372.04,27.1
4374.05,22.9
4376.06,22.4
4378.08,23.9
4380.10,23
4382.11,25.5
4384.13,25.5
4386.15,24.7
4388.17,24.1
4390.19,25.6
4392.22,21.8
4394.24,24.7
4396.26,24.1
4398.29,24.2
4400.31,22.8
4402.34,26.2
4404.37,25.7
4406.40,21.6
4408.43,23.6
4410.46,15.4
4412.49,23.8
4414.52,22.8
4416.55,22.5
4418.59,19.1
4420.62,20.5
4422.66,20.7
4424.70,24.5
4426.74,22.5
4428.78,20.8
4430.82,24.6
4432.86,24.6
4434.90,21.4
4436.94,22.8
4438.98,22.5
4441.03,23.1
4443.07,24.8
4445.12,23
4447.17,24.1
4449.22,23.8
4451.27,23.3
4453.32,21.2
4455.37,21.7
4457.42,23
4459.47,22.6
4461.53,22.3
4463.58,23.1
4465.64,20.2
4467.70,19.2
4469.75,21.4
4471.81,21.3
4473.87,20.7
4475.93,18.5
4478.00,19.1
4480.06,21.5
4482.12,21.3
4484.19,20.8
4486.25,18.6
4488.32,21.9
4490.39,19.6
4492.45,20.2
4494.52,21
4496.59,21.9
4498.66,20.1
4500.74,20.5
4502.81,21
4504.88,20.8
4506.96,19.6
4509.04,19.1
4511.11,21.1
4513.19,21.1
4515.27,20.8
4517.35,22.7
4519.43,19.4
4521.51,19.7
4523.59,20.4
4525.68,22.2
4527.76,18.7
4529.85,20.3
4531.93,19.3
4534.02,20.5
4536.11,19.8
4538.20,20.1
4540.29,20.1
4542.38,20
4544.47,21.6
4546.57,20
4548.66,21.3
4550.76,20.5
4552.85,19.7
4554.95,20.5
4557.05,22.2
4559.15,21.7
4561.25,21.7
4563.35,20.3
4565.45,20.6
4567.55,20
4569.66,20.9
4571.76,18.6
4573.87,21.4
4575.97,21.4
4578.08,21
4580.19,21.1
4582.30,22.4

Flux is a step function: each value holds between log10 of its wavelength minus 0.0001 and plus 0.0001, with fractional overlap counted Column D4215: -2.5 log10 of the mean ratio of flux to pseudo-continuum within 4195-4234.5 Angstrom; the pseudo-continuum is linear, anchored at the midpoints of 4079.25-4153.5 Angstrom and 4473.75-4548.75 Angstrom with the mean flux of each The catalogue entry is 0.08 mag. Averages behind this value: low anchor 25.3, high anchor 20.4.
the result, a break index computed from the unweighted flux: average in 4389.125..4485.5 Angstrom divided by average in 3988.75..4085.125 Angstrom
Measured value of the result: 0.6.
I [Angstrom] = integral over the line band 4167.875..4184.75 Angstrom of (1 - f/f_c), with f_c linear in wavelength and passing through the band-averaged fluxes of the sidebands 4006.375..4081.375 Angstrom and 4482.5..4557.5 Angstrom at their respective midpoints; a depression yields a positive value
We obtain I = 5.5 Angstrom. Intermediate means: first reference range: 37.4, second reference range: 20.5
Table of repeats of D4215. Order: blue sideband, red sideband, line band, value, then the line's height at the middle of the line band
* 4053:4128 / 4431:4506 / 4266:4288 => 0.110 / 24.7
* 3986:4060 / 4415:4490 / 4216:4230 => 0.418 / 32.3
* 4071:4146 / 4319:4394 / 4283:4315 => 0.079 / 24.4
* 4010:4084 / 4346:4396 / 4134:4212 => 0.376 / 31.9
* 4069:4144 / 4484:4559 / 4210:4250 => 0.078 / 24.3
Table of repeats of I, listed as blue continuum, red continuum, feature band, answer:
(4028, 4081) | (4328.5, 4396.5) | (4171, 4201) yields 7.30 Angstrom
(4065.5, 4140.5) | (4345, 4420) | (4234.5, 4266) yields 2.85 Angstrom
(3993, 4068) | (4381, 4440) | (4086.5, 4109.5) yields 6.64 Angstrom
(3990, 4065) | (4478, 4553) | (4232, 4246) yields 4.07 Angstrom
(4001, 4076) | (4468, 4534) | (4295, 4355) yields 8.32 Angstrom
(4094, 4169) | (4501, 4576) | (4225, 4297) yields 1.67 Angstrom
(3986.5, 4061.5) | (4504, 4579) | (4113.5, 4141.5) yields 9.67 Angstrom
